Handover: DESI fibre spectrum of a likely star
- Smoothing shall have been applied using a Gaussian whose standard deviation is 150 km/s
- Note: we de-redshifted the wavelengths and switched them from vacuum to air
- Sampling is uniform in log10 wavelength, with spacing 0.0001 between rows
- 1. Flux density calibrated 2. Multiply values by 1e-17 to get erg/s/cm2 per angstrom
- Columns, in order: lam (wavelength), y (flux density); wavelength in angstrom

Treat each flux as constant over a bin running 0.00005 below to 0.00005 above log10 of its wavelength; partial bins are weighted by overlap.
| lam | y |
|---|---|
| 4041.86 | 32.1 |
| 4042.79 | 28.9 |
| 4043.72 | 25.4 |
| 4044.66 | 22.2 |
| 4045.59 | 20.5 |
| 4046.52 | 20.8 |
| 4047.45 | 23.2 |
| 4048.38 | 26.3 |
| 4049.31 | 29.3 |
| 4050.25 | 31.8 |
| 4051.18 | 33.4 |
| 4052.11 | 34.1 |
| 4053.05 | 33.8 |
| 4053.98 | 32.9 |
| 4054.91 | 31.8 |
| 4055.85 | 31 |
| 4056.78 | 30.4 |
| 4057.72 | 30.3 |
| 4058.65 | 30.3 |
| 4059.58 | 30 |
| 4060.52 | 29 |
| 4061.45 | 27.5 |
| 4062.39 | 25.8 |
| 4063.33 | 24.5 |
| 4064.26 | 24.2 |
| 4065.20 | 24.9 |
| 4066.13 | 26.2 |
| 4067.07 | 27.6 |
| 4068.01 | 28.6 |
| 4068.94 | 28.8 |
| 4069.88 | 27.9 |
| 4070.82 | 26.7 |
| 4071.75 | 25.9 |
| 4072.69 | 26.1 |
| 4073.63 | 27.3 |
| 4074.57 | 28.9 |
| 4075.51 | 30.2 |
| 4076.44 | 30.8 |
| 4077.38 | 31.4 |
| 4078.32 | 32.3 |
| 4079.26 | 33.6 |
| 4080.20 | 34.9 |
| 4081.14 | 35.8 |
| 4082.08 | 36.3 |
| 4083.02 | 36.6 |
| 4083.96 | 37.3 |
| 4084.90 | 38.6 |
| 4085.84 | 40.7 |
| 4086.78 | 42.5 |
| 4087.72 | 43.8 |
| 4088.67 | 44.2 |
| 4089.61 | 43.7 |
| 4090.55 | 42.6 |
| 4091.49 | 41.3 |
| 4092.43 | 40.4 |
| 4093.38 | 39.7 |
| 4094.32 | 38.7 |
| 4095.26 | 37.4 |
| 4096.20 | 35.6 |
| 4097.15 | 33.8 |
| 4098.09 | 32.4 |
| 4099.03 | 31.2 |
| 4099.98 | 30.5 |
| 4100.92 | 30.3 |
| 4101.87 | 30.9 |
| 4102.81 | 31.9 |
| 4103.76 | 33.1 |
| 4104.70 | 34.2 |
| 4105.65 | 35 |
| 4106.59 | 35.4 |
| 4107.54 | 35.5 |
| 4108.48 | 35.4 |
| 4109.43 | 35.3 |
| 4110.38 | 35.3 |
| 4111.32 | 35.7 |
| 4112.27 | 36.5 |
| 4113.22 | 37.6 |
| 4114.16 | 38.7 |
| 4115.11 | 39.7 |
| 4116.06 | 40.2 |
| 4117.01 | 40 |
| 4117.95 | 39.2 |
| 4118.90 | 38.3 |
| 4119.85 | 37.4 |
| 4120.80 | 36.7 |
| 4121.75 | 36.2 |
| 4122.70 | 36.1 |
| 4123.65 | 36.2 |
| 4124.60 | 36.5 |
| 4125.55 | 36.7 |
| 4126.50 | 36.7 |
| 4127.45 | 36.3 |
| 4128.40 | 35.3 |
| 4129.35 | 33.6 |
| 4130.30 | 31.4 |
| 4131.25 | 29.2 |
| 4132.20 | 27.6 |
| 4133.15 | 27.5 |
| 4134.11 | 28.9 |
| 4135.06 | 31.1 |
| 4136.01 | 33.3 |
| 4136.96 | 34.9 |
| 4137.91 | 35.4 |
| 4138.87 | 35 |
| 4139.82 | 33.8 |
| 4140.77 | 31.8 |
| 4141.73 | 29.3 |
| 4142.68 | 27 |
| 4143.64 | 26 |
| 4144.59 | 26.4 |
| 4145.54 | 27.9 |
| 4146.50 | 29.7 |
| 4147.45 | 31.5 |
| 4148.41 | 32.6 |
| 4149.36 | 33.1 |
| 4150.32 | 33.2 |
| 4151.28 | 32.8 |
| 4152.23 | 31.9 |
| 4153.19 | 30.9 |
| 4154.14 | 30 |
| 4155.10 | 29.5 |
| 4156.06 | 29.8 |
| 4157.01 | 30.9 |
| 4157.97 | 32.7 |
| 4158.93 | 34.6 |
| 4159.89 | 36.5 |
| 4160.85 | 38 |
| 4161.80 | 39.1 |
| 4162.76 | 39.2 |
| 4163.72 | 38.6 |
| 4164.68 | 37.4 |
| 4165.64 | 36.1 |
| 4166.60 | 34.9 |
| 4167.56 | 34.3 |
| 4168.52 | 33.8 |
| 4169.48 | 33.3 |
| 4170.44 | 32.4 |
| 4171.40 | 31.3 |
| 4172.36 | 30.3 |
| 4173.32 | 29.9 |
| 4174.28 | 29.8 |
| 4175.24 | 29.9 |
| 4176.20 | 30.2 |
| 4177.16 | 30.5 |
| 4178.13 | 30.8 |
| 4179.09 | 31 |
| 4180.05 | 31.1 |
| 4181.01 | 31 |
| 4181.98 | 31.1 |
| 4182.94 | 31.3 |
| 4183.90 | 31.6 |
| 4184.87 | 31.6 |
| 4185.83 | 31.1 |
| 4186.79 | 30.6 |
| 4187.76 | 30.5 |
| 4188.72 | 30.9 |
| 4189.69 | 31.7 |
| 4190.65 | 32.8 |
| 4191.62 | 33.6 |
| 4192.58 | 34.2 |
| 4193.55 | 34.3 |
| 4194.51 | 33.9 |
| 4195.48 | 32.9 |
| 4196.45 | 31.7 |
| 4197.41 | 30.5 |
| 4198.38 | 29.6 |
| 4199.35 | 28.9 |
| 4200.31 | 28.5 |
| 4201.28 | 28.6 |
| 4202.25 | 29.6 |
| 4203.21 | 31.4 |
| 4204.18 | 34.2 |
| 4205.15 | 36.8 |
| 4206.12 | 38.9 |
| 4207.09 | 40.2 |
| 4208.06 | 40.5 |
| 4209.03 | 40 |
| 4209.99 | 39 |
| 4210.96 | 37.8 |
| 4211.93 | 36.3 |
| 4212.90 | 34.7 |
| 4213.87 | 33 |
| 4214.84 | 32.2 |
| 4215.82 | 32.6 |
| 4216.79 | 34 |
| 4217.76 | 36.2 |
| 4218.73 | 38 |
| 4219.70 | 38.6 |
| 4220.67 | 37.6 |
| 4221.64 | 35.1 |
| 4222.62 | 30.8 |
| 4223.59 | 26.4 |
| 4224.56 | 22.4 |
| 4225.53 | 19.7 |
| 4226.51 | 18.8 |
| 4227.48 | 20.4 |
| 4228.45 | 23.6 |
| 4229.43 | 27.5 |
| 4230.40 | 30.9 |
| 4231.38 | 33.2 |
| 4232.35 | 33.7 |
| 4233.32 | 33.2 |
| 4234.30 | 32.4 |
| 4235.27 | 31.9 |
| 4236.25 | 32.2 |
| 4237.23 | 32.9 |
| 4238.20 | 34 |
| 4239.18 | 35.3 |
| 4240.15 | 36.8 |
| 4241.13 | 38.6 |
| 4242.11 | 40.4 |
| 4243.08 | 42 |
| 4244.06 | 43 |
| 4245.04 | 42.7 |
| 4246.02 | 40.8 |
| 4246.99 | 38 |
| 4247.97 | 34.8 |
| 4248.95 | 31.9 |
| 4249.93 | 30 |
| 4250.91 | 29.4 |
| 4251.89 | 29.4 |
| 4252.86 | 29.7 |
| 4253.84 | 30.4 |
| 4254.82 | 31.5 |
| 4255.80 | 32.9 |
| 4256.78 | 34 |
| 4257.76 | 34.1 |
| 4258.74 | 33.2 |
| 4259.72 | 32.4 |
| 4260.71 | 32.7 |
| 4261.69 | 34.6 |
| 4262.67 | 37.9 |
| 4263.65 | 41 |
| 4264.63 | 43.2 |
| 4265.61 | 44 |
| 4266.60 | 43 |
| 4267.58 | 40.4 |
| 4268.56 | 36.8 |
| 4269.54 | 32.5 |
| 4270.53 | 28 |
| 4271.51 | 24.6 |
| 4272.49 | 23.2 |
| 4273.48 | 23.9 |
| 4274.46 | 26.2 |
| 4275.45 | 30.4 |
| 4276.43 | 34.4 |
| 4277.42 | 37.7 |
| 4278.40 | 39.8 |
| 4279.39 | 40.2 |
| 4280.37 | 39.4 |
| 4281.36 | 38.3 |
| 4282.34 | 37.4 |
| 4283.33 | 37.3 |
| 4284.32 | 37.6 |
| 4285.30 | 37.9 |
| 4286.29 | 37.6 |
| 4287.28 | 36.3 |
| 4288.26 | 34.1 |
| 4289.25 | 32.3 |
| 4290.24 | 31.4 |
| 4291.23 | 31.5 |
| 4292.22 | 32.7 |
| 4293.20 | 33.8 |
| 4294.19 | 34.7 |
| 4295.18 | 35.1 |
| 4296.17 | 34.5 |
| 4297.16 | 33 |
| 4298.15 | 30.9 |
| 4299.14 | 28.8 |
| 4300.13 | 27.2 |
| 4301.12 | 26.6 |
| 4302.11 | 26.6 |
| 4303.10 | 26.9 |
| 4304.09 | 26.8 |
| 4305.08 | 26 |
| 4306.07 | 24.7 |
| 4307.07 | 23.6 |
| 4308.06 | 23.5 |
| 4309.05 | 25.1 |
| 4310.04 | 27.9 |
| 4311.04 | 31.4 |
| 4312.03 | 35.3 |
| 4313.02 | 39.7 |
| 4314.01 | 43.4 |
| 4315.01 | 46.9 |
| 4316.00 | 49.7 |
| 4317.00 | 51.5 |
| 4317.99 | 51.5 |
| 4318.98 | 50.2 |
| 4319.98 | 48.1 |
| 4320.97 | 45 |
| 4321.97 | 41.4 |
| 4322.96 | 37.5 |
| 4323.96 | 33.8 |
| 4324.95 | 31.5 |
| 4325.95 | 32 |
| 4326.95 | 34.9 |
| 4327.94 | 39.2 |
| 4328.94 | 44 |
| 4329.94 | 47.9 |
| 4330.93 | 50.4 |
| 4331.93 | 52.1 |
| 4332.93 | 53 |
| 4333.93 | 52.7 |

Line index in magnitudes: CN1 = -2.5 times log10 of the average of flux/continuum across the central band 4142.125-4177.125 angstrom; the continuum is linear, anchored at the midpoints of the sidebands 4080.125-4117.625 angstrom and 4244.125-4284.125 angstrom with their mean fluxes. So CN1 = 0.12 mag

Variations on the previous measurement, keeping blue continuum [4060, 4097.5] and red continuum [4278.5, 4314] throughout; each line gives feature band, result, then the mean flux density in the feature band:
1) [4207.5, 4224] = -0.09 mag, 35.5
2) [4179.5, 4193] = 0.04 mag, 31.6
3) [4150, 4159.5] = 0.05 mag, 31.6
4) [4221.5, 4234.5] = 0.19 mag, 27.4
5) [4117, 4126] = -0.13 mag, 37.2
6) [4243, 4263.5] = -0.06 mag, 34.5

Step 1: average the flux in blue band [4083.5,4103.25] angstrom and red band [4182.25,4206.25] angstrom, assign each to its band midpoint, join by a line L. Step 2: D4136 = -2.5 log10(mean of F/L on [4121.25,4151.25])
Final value 0.09 mag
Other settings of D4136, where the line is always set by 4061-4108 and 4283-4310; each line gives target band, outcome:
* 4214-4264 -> -0.05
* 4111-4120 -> -0.17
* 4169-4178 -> 0.05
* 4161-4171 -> -0.11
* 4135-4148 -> 0.06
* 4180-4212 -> -0.04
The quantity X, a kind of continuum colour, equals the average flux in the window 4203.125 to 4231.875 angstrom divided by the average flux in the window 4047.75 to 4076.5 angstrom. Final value 1.1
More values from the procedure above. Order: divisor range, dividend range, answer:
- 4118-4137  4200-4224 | 1.02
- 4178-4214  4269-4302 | 1.00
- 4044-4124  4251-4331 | 1.06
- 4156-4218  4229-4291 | 1.04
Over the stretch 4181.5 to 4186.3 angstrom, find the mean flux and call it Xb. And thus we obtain 31.4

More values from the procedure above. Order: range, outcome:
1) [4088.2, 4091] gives 43.6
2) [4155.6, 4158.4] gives 31.2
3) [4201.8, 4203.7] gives 30.6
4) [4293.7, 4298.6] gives 33.6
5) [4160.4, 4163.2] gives 38.9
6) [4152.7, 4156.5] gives 30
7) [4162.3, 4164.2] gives 38.9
